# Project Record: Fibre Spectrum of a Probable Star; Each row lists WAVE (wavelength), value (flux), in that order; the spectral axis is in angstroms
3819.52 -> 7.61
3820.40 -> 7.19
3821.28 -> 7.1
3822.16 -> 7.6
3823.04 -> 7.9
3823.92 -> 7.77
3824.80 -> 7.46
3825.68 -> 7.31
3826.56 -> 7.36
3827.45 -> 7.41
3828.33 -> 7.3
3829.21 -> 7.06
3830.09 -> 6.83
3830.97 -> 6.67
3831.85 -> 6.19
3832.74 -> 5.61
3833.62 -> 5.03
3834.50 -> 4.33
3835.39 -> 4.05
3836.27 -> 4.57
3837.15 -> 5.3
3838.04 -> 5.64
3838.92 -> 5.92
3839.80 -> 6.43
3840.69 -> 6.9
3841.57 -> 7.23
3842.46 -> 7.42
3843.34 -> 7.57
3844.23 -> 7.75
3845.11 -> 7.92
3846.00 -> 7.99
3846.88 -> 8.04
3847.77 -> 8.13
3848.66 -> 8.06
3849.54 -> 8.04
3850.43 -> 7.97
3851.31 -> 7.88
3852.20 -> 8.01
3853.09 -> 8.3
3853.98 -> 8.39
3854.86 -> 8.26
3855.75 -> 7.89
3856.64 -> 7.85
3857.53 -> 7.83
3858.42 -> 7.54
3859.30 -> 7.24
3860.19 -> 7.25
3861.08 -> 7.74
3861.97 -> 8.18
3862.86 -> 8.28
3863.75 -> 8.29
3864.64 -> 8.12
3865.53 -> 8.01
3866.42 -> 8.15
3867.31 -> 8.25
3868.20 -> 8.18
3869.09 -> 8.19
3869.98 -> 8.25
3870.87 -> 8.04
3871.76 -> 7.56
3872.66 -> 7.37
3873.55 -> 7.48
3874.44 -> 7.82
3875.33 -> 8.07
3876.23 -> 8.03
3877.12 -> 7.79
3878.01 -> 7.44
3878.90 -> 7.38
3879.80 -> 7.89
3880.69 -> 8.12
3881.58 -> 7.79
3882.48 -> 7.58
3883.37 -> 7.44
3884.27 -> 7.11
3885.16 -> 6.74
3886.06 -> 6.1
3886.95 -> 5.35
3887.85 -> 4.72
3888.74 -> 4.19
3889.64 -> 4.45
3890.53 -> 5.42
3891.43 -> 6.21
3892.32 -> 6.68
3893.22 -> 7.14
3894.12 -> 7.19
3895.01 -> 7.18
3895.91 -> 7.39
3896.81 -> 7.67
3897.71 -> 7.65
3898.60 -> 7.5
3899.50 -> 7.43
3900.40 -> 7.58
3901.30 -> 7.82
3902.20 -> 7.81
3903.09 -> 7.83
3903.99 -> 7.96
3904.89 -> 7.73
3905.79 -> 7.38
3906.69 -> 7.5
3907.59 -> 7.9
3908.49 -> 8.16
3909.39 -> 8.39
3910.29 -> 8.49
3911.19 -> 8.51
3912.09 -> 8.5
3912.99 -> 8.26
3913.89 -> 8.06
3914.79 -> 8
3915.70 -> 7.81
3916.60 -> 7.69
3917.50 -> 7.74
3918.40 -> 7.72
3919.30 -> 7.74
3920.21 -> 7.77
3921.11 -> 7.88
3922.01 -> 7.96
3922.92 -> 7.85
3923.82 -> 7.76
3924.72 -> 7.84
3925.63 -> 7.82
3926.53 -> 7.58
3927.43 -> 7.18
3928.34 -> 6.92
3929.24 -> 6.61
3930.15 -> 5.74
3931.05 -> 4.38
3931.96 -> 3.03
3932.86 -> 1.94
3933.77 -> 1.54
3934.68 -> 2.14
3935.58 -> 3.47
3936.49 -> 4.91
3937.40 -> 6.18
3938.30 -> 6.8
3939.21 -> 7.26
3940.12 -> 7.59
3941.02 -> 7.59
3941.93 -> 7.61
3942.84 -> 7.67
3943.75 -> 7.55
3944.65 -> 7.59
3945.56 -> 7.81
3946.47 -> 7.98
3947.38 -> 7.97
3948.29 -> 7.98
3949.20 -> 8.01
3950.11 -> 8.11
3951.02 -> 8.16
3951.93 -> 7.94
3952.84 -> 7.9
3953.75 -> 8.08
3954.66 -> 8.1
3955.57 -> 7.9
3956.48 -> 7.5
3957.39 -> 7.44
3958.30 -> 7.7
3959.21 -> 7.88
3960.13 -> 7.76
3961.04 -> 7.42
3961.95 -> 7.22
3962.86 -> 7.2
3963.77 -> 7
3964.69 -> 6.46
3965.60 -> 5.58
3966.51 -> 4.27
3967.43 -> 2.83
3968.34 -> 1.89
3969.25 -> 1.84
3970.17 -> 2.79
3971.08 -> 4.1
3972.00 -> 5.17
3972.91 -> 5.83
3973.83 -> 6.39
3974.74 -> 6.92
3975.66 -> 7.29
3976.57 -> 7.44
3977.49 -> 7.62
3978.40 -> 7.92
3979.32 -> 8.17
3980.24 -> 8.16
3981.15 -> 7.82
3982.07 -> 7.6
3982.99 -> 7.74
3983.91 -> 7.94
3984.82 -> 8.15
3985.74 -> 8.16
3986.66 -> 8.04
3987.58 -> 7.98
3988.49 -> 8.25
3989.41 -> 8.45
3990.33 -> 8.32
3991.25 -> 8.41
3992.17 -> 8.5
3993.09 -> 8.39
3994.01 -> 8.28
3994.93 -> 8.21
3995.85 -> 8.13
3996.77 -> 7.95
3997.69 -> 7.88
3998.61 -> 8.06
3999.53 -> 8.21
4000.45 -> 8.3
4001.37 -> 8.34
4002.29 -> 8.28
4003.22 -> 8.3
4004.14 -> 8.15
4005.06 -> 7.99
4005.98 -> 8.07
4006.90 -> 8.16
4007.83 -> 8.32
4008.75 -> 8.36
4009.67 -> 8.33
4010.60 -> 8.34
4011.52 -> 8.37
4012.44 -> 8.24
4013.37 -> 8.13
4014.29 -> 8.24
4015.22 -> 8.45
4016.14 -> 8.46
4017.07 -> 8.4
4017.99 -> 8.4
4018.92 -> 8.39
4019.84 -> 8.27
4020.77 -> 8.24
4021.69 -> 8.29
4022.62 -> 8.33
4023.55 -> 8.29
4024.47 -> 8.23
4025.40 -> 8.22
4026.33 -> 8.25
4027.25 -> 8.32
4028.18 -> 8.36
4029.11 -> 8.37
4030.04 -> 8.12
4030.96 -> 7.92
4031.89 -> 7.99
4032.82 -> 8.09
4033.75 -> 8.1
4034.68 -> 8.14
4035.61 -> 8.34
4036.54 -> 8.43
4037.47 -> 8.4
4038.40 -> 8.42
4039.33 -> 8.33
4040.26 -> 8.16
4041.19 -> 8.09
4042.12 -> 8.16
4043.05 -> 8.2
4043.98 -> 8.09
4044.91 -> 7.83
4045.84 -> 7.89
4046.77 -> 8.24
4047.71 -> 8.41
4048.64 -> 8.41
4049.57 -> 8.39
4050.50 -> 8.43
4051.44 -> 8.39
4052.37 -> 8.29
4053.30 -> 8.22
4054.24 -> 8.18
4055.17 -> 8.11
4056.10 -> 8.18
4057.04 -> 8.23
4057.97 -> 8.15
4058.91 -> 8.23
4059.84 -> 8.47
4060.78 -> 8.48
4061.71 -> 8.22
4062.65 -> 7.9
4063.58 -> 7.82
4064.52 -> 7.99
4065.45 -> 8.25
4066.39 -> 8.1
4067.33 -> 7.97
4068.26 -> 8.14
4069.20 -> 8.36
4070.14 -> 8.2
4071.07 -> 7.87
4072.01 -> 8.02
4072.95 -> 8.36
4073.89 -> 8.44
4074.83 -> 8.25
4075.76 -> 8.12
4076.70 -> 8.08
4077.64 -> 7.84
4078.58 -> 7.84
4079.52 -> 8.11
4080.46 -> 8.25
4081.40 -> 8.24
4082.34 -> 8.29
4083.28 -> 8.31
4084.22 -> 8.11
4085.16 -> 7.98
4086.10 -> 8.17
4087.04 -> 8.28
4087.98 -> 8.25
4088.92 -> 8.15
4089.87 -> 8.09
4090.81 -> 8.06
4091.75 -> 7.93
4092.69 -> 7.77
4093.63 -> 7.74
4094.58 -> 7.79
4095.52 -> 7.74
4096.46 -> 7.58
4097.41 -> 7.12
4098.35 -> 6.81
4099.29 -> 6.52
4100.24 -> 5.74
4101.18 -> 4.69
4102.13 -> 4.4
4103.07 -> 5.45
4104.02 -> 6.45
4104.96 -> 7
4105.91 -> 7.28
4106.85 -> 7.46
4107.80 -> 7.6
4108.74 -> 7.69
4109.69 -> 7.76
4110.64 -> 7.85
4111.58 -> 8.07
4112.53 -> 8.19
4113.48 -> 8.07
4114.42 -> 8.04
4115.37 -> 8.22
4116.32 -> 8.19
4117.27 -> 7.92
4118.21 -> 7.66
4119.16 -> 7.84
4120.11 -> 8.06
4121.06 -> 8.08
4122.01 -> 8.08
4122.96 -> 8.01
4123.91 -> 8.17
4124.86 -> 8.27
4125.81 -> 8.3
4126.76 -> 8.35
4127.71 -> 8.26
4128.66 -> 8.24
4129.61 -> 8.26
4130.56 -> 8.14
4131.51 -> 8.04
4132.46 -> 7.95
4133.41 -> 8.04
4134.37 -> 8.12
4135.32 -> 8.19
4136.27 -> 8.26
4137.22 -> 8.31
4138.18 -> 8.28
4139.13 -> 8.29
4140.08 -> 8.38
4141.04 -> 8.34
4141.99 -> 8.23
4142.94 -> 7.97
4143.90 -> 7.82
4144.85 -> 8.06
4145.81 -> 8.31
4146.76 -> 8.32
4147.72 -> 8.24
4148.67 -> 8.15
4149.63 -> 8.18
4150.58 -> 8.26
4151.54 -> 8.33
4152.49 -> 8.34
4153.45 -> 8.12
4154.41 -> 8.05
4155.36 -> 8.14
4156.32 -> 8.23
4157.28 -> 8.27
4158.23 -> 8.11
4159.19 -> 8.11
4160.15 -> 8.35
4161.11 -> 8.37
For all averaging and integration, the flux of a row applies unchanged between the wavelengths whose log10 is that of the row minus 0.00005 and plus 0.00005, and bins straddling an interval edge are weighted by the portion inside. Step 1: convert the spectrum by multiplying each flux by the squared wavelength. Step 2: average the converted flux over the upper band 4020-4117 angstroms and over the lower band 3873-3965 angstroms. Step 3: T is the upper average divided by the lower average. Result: 1.20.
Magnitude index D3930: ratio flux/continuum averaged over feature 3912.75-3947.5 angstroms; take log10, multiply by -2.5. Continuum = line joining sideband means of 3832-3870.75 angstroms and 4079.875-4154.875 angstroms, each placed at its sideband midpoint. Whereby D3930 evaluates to 0.12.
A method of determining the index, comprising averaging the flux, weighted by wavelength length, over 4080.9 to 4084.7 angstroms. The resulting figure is 8.24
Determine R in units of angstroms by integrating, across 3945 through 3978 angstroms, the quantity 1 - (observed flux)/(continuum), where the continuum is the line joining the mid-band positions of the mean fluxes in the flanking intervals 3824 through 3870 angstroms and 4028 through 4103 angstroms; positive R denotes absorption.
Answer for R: 4.25 angstroms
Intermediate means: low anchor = 7.3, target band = 6.66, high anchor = 7.96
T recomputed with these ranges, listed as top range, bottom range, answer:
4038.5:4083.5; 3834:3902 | 1.24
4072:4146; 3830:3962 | 1.21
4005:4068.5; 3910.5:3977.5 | 1.29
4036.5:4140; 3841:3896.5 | 1.19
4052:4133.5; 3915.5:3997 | 1.21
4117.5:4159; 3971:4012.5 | 1.11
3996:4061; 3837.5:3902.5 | 1.20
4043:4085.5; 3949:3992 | 1.22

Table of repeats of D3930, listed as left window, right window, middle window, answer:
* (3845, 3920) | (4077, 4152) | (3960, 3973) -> 0.45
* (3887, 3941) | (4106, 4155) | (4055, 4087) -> -0.05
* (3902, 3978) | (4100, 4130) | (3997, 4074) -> -0.14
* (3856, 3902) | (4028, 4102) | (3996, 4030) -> -0.06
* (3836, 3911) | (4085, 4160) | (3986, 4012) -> -0.08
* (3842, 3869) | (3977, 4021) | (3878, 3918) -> 0.10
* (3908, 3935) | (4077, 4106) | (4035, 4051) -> -0.14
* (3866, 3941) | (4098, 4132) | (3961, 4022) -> -0.03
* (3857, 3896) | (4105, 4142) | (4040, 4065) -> -0.05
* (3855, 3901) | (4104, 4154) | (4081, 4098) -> 0.00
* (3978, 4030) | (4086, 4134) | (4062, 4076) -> -0.04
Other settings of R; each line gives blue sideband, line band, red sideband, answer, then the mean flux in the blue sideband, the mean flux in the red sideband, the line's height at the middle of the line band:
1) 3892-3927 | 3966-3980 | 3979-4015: 4.61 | 7.77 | 8.17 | 8.06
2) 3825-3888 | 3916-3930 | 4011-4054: 0.18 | 7.31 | 8.25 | 7.67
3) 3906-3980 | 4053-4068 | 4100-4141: -1.48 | 6.82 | 7.73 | 7.42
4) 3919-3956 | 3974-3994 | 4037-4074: -1.59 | 6.82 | 8.2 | 7.36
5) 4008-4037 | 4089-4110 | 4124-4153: 3.02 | 8.27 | 8.21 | 8.23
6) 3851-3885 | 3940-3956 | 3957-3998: -1.44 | 7.86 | 6.99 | 7.22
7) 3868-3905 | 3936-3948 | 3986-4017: 0.68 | 7.21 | 8.24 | 7.71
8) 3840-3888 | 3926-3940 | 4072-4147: 4.73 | 7.69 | 7.83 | 7.73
